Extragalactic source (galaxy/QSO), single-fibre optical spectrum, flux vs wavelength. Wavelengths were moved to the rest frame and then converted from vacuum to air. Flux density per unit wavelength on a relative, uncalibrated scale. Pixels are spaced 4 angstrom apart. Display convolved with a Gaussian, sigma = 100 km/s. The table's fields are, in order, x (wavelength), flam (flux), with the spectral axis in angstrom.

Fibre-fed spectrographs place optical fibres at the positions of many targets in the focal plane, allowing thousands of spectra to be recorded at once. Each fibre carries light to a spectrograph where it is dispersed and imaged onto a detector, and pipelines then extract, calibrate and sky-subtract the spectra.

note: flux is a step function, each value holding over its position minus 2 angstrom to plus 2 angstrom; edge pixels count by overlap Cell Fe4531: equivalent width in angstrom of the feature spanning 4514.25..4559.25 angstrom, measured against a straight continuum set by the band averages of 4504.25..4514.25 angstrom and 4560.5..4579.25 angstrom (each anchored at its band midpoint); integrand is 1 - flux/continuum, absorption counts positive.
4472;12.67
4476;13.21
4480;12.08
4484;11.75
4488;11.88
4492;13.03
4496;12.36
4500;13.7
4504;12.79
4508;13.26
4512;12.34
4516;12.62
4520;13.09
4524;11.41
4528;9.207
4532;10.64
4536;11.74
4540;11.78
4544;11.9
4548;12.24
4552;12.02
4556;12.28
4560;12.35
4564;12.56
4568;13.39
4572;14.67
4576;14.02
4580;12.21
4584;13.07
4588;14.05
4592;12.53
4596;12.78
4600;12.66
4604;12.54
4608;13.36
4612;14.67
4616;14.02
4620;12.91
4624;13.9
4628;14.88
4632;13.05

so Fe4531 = 4.7 angstrom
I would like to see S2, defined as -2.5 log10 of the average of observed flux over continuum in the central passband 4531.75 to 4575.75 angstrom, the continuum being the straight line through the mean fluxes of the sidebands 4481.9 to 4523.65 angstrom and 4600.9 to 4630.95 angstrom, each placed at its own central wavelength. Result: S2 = 0.056 mag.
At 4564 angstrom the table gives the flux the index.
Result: 12.56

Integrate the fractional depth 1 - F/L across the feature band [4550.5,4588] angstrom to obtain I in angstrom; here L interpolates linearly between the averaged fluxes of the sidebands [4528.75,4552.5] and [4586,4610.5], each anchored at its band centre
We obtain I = -2.2 angstrom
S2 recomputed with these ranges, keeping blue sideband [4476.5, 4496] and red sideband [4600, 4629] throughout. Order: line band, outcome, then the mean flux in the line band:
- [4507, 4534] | 0.08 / 11.7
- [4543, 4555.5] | 0.07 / 12.1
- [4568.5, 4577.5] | -0.08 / 14.2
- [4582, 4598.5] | 0.02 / 13.1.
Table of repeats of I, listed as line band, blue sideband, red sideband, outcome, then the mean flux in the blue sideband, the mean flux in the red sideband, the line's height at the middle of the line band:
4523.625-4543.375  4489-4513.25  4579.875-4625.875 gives 3.1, 12.9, 13.3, 13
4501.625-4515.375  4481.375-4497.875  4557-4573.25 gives -0.4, 12.2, 13.1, 12.5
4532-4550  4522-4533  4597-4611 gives -1.5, 10.4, 13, 10.9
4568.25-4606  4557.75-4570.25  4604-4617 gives 0.3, 12.8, 13.8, 13.3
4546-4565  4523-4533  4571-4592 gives -0.6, 10.3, 13.5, 11.9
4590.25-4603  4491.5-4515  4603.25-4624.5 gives 0.8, 12.9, 13.6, 13.5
